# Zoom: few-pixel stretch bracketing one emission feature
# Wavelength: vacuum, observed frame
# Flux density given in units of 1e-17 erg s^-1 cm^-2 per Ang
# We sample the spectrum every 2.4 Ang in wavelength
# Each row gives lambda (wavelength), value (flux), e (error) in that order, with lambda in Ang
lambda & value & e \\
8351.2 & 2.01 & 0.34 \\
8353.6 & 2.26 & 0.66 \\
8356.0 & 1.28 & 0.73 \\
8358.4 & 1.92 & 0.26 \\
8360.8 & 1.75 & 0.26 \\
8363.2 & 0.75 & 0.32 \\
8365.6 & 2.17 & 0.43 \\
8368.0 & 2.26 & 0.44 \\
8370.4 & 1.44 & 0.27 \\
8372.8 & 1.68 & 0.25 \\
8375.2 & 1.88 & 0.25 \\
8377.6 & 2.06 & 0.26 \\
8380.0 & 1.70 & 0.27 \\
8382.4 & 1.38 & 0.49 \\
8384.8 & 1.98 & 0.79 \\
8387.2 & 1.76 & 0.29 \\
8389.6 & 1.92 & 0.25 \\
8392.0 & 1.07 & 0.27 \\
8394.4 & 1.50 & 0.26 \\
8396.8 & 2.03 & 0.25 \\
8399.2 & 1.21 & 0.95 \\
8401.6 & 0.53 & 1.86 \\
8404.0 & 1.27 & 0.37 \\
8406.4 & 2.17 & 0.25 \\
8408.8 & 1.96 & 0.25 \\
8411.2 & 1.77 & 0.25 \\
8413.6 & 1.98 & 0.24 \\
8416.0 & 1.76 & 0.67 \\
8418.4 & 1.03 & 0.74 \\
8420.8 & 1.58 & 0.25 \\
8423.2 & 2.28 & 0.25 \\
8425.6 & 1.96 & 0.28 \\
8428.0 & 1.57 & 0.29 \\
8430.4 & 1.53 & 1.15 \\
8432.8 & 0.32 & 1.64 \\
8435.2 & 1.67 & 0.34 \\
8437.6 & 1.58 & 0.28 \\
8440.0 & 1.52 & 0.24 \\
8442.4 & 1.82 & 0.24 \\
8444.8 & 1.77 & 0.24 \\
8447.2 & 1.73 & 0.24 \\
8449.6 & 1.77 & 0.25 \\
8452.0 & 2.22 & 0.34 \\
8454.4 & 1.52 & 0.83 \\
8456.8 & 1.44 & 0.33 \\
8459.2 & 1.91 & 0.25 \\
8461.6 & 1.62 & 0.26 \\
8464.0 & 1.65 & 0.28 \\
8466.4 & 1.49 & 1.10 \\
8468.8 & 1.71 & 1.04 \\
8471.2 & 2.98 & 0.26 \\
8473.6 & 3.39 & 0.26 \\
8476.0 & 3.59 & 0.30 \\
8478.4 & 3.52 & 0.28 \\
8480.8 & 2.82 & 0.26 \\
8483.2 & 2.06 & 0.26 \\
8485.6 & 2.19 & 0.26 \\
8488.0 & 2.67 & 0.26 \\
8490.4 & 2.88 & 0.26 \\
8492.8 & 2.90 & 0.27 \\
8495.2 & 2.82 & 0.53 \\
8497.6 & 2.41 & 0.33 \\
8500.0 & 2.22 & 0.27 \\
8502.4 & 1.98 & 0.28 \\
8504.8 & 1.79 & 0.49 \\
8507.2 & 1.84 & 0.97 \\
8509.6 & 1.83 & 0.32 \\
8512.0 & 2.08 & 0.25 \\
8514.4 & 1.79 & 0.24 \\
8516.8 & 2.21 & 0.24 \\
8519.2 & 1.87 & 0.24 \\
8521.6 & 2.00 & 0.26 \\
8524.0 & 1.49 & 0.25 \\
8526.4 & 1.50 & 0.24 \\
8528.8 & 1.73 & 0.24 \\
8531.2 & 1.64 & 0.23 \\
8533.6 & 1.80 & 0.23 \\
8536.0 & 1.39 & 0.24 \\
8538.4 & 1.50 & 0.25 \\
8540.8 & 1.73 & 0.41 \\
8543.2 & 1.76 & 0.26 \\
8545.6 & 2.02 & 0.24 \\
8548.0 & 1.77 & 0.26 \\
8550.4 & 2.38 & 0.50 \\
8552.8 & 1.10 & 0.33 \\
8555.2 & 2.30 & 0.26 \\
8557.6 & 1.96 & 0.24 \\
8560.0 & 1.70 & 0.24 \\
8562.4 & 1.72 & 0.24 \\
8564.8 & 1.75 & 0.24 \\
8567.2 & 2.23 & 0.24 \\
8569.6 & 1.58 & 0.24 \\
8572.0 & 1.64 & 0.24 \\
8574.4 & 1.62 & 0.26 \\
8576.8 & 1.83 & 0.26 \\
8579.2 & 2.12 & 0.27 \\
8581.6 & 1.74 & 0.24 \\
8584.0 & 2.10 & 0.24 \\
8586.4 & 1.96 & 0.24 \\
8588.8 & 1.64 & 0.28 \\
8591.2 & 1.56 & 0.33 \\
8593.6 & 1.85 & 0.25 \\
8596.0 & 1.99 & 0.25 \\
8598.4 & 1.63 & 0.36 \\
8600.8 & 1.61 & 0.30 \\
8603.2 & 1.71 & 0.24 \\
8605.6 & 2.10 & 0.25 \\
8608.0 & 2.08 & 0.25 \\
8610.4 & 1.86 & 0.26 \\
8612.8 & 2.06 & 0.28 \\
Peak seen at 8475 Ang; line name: [S II] 6716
